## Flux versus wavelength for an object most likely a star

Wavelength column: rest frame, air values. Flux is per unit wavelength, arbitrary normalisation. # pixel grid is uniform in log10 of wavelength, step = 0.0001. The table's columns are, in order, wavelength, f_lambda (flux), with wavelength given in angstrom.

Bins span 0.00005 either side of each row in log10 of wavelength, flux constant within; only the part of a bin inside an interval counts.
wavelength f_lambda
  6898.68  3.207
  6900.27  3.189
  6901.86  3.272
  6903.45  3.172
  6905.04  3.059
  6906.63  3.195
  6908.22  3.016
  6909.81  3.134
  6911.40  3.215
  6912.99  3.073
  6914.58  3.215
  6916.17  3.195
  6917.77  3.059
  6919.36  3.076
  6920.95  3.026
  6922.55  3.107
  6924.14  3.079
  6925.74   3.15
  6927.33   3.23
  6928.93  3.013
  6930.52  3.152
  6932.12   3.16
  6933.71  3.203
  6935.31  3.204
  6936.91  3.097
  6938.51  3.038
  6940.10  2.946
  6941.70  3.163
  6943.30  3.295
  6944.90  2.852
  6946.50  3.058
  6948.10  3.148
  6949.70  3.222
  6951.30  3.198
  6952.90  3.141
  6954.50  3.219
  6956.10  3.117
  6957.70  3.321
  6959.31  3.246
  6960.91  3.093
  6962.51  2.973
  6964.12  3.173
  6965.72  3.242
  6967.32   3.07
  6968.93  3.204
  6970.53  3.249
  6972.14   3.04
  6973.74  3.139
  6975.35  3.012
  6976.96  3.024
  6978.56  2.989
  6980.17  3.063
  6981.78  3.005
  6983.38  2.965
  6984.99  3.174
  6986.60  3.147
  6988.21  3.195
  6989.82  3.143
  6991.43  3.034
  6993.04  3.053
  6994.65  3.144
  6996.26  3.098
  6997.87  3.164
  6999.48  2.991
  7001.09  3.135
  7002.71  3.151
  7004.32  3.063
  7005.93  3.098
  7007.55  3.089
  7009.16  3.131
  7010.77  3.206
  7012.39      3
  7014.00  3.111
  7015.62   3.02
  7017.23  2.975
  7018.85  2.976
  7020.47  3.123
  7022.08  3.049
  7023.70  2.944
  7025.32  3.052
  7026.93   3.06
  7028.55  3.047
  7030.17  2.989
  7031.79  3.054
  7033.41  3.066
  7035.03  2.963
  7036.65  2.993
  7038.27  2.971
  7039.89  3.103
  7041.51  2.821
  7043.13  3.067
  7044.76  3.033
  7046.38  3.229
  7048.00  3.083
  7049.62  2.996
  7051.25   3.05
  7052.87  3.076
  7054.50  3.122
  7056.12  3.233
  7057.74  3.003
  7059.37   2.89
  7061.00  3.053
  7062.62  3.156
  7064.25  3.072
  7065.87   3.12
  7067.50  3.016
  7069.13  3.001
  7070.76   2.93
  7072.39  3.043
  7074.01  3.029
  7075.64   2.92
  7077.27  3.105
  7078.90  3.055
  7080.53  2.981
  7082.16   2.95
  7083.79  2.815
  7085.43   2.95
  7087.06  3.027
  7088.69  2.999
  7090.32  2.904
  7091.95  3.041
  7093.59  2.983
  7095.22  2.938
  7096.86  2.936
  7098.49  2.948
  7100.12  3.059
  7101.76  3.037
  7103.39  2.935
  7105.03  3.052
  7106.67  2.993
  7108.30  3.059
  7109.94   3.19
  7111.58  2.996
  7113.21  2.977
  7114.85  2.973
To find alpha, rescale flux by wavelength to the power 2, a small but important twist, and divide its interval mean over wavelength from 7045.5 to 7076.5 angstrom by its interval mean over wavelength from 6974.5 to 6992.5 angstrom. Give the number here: 1.02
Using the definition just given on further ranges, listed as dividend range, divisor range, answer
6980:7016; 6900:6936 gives 1.01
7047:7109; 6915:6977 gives 1.00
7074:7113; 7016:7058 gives 1.00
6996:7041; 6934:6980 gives 1.00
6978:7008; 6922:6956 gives 1.00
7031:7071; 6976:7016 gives 1.00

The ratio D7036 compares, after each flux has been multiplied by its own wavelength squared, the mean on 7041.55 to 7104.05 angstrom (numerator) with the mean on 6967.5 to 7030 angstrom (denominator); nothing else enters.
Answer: 1.0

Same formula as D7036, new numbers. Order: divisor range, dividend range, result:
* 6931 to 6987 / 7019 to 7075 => 1.00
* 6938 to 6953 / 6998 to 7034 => 1.01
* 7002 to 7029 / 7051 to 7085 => 1.00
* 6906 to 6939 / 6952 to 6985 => 1.01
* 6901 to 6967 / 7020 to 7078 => 1.00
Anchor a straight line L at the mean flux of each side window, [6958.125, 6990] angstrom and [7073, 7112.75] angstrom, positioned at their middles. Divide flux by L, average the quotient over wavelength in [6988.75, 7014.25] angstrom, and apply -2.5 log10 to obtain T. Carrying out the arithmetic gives -0.007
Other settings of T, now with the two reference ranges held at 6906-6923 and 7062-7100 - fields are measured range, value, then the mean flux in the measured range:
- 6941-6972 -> -0.02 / 3.15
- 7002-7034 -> -0.01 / 3.06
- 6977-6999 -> -0.01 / 3.09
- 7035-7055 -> -0.01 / 3.04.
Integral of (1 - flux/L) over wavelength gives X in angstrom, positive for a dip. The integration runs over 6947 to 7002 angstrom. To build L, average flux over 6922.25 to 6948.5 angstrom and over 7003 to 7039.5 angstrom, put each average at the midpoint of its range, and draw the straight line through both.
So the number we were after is -0.7 angstrom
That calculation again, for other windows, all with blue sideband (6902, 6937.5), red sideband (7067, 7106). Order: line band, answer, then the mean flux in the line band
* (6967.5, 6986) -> 0.02 angstrom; 3.08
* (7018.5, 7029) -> 0.01 angstrom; 3.04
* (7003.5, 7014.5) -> -0.17 angstrom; 3.1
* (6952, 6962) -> -0.27 angstrom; 3.18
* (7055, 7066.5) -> -0.26 angstrom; 3.08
